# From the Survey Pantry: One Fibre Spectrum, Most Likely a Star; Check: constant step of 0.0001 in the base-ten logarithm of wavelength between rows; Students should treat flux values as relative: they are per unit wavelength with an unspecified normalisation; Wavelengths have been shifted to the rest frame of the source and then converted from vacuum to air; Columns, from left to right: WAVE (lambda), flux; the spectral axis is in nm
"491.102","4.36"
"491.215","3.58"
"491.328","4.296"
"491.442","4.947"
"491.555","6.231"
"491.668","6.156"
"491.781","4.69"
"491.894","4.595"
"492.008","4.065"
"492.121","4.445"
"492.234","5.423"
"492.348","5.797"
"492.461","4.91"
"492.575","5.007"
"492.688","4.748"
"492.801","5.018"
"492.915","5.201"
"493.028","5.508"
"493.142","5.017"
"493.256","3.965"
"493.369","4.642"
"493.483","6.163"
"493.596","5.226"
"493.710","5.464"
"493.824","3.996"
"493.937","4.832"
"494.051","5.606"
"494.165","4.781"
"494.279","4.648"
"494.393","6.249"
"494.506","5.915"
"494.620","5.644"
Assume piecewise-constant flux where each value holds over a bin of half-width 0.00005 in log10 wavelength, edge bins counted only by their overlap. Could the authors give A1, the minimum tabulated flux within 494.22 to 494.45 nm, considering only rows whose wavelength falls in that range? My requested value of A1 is 4.648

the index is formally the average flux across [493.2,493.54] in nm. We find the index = 4.94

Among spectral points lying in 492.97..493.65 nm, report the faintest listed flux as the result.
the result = 3.965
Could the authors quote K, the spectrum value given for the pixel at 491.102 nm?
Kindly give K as 4.36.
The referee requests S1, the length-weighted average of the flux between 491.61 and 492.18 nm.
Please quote 4.8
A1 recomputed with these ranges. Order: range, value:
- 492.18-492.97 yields 4.748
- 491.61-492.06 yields 4.065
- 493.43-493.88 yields 3.996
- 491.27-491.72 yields 4.296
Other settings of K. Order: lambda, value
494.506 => 5.915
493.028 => 5.508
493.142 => 5.017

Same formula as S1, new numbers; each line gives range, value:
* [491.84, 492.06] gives 4.32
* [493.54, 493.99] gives 4.88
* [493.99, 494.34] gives 5.01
